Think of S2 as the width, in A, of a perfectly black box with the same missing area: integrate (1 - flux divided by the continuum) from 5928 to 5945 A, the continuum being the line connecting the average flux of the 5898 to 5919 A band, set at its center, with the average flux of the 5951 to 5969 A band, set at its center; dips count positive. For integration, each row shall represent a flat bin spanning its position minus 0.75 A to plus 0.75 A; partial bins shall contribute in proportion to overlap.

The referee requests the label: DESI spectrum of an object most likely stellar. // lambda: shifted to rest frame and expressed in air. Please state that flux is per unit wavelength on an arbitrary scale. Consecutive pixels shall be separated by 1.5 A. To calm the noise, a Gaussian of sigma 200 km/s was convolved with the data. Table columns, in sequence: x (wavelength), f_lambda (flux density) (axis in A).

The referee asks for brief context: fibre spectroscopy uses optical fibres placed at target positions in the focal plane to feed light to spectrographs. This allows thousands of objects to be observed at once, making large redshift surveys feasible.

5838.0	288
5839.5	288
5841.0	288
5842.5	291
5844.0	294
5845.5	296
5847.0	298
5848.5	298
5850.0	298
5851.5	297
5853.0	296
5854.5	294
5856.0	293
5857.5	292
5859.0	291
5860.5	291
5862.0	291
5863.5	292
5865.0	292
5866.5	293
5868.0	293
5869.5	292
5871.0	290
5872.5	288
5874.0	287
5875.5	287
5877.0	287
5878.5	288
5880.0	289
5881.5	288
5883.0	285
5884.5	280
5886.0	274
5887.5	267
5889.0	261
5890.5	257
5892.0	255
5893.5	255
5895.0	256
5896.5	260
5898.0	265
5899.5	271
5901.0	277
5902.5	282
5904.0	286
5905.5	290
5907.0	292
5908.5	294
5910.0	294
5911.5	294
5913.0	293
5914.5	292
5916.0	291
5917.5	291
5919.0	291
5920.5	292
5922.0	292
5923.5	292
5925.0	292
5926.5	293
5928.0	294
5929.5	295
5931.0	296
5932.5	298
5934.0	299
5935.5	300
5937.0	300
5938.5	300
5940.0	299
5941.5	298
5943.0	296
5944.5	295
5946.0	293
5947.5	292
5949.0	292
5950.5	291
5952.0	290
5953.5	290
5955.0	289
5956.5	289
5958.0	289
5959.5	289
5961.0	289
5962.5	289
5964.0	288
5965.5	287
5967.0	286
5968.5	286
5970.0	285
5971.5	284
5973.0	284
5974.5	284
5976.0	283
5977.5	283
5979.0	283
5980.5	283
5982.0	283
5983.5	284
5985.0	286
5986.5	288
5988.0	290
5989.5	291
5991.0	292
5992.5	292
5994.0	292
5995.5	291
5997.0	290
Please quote -0.6 A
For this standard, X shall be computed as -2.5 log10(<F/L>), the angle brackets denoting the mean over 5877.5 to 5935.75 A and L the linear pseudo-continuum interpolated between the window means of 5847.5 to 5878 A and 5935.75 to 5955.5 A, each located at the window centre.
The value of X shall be 0.037 mag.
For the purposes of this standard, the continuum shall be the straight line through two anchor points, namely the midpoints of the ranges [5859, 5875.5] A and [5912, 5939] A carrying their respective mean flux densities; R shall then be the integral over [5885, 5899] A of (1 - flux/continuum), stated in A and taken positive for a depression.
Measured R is 1.5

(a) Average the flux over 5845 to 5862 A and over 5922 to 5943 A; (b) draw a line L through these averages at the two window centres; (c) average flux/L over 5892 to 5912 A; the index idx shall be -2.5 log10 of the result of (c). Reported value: 0.07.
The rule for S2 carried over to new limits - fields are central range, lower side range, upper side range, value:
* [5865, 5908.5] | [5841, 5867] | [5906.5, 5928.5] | 2.1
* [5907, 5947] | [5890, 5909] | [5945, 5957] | -1.8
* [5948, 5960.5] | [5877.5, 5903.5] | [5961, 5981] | -0.3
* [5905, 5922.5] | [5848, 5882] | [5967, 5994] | -0.2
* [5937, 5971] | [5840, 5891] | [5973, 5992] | -0.6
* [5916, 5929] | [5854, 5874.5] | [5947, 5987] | -0.1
